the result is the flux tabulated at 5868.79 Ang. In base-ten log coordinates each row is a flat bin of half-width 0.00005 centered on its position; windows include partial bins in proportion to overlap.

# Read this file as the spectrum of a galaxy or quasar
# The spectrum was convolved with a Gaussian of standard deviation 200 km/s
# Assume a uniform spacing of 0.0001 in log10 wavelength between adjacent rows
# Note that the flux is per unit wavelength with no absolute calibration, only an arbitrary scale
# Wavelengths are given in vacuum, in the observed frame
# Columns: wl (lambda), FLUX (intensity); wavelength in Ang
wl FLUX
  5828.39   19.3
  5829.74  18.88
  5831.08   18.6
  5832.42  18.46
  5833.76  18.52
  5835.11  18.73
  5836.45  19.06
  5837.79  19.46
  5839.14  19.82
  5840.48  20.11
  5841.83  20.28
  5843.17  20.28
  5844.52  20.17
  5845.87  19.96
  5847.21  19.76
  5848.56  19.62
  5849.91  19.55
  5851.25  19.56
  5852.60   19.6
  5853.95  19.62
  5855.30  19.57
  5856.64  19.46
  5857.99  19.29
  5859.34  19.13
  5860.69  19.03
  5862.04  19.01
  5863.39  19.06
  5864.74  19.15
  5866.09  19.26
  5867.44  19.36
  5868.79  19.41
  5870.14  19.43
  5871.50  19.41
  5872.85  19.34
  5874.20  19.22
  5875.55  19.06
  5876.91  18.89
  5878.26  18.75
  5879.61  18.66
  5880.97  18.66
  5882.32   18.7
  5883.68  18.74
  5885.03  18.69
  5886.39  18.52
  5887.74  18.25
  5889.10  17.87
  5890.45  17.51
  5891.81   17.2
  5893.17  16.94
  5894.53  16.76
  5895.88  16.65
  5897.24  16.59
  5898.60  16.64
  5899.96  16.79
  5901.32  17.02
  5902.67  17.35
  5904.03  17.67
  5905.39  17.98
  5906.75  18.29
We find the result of 19.41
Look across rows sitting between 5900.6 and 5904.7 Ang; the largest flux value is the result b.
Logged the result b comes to 17.67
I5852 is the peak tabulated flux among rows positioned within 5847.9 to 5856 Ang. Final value 19.62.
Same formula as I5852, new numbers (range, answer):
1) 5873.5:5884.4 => 19.22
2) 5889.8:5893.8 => 17.51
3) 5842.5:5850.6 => 20.28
